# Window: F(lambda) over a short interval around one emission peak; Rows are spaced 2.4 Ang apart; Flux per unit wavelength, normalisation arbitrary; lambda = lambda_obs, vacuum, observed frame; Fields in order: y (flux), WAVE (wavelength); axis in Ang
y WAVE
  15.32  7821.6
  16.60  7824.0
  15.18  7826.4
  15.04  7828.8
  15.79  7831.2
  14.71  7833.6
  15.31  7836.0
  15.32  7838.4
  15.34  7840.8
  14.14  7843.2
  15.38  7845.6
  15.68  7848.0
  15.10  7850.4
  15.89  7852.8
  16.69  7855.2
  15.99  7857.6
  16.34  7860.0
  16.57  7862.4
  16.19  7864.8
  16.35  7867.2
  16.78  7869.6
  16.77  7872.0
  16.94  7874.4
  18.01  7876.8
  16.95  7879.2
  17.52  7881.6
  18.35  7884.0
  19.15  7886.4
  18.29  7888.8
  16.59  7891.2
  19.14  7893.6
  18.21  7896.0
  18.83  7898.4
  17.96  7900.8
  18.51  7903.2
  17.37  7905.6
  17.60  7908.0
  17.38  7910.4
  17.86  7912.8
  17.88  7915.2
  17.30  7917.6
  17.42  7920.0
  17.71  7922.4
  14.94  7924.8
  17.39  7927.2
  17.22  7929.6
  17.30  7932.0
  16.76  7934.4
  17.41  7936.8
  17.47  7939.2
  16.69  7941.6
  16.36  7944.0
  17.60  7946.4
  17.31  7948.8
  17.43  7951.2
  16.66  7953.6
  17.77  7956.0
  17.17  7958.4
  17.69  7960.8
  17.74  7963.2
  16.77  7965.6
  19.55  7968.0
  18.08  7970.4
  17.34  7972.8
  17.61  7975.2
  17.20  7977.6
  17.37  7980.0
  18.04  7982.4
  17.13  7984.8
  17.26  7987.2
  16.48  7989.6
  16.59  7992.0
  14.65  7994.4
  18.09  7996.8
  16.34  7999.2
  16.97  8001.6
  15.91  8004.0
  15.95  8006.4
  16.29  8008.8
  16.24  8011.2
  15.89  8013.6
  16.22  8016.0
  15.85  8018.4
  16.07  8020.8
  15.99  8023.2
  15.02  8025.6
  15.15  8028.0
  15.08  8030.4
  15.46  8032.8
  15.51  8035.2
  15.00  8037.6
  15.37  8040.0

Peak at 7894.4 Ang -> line C III] 1909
